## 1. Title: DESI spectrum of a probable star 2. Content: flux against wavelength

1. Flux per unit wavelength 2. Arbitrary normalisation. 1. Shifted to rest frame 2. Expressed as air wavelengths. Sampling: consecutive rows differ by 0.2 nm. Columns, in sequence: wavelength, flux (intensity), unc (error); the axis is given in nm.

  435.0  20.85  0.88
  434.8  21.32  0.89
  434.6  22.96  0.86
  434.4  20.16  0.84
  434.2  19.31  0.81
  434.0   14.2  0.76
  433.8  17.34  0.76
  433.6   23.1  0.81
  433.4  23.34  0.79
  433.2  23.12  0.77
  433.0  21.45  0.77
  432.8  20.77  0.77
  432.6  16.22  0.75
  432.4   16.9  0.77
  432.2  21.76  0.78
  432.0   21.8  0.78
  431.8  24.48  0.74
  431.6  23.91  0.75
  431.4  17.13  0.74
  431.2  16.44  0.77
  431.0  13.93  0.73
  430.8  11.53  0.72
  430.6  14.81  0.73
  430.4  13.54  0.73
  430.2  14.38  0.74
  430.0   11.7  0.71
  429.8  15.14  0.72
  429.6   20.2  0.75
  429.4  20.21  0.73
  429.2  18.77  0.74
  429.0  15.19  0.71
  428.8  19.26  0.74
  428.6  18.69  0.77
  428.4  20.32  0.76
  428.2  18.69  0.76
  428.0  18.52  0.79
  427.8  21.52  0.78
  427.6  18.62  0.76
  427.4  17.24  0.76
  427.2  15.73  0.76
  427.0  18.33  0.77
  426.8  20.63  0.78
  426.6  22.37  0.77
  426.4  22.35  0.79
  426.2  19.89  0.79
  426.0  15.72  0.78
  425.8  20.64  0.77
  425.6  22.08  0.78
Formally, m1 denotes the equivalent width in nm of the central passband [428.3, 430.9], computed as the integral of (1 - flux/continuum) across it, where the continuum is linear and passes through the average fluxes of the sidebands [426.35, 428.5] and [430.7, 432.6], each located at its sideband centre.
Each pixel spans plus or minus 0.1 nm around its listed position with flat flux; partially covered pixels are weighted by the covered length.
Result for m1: 0.35 nm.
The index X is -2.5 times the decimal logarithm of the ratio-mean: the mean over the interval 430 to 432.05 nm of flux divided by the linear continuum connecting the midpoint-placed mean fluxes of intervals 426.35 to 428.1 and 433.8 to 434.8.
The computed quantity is 0.149 mag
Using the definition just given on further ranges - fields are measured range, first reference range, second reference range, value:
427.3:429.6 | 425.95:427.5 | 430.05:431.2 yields -0.13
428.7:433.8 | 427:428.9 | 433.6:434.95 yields 0.05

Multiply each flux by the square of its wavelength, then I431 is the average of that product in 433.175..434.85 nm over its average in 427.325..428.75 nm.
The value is 1.1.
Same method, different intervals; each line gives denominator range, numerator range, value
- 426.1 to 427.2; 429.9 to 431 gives 0.67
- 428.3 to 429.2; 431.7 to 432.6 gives 1.14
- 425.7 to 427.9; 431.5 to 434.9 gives 1.10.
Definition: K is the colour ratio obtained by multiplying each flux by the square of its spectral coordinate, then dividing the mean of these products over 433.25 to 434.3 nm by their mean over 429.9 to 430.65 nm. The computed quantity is 1.47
